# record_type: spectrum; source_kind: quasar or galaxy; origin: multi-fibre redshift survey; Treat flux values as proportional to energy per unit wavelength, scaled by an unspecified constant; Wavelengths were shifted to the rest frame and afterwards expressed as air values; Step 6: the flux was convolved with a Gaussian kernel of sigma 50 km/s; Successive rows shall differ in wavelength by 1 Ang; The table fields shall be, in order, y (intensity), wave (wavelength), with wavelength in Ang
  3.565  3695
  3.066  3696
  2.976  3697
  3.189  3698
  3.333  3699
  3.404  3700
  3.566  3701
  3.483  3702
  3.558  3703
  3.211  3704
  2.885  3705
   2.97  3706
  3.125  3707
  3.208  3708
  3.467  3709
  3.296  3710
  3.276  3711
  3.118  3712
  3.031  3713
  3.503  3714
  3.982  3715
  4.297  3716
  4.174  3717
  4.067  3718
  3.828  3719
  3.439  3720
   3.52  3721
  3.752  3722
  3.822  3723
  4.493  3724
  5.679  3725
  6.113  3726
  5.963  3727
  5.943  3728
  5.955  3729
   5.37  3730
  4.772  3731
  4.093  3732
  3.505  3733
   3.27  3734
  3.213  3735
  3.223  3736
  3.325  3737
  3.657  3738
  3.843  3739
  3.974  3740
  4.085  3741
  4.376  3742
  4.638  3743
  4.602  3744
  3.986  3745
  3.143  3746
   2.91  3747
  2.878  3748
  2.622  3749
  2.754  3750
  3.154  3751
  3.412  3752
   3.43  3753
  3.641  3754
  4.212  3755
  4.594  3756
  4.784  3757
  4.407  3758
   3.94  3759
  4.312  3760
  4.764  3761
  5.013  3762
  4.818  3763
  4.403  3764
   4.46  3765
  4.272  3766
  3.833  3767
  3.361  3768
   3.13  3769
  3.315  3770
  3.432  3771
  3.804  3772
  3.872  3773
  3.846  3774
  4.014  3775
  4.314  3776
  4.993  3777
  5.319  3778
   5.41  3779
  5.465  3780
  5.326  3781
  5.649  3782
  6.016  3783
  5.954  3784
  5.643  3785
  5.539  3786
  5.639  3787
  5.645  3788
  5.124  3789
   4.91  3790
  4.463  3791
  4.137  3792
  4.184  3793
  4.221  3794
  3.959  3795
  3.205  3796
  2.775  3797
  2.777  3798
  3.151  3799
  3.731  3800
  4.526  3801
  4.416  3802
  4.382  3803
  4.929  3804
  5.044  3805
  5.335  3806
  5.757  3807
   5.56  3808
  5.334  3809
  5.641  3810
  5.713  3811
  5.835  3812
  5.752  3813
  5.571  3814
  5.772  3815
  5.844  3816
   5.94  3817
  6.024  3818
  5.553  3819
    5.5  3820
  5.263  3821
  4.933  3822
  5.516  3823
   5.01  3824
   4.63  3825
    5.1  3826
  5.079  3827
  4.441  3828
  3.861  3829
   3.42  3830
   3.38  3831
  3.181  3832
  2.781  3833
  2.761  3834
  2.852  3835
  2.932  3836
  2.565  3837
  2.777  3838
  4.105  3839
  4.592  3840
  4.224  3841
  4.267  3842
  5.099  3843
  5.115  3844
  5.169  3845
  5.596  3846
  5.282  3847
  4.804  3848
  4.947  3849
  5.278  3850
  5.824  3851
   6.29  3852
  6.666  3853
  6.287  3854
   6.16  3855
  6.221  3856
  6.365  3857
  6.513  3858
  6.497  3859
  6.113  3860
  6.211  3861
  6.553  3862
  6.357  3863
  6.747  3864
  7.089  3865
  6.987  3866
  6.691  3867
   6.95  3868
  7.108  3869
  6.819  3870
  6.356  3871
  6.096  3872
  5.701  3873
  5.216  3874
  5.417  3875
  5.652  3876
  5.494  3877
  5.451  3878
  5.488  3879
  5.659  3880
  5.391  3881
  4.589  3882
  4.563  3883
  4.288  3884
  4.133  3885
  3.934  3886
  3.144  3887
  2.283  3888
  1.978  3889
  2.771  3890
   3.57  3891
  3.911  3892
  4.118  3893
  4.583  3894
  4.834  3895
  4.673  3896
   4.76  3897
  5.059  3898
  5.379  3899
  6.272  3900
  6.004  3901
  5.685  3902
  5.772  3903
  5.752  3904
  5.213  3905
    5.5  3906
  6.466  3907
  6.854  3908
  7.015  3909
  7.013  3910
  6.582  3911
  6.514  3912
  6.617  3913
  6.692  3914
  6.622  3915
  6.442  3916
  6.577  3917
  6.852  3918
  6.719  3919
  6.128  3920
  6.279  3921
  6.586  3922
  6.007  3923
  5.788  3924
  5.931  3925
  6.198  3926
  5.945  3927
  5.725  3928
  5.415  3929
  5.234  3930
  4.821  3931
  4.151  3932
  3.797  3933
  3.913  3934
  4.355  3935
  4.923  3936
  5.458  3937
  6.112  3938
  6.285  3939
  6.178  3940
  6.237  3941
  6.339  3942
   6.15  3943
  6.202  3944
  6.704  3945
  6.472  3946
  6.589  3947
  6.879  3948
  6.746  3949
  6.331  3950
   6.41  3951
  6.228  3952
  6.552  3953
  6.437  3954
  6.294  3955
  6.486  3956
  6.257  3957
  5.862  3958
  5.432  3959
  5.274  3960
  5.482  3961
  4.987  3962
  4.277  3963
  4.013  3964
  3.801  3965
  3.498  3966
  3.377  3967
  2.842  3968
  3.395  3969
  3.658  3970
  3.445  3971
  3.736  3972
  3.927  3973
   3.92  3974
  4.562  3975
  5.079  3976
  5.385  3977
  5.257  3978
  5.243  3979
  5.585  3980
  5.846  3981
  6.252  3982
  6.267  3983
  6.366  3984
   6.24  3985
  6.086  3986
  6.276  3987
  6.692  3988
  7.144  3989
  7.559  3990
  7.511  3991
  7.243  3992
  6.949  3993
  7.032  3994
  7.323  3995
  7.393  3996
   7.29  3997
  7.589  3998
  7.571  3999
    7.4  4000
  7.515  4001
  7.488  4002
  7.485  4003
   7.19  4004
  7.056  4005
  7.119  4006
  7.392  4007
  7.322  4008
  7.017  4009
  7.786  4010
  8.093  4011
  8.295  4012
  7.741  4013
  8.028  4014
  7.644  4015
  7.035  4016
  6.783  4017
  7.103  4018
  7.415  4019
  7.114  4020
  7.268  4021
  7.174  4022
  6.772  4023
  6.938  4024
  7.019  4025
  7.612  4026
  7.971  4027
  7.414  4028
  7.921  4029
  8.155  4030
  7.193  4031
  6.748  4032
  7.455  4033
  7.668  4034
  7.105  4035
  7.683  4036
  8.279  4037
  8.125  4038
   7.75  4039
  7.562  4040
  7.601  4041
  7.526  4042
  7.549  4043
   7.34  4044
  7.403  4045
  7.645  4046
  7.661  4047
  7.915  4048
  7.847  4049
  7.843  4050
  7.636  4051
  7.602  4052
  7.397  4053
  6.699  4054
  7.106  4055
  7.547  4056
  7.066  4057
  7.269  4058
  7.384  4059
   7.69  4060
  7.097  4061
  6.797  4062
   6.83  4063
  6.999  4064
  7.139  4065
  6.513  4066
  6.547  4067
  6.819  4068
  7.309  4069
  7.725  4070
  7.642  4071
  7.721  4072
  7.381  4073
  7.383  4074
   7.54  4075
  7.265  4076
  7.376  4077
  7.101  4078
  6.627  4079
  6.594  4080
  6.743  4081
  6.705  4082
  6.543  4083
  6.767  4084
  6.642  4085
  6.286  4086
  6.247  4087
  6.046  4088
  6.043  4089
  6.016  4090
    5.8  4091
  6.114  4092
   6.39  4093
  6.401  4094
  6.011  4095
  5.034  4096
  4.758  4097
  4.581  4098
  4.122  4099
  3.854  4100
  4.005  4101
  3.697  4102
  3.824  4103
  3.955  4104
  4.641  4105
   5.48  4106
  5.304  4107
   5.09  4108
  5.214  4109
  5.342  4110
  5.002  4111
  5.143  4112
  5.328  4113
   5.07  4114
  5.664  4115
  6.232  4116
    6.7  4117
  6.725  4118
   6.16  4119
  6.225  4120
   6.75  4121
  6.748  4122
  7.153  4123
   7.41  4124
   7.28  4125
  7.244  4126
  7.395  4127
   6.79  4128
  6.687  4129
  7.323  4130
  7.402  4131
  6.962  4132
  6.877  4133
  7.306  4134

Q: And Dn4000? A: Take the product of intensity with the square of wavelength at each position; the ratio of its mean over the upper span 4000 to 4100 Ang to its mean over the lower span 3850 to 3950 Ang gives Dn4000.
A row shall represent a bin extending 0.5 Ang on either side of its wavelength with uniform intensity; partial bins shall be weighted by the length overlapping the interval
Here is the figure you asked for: 1.3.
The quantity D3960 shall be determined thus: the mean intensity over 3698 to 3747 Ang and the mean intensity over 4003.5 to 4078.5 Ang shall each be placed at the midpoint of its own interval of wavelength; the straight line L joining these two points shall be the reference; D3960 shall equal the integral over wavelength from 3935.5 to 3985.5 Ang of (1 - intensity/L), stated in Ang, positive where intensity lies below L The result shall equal 8.26 Ang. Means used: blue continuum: 3.91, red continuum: 7.4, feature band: 5.43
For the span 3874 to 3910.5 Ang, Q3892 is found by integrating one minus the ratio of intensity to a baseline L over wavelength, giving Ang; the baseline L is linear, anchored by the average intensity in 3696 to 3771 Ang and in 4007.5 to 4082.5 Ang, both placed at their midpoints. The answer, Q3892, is 4.5 Ang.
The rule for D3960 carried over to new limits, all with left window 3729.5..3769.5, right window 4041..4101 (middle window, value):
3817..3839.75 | 1.9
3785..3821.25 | -4.4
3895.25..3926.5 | -4.4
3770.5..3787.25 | -3.1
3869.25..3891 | 1.2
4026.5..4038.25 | -2.2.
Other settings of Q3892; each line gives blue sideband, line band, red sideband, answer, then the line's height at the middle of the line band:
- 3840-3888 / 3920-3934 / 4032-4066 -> 1.7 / 6.25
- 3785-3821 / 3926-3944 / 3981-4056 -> 2.8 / 6.4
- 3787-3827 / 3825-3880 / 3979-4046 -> 1.8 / 5.43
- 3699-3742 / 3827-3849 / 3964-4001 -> 3.3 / 4.71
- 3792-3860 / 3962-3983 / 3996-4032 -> 7.5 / 6.84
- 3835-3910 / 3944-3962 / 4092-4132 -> -2.5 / 5.45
